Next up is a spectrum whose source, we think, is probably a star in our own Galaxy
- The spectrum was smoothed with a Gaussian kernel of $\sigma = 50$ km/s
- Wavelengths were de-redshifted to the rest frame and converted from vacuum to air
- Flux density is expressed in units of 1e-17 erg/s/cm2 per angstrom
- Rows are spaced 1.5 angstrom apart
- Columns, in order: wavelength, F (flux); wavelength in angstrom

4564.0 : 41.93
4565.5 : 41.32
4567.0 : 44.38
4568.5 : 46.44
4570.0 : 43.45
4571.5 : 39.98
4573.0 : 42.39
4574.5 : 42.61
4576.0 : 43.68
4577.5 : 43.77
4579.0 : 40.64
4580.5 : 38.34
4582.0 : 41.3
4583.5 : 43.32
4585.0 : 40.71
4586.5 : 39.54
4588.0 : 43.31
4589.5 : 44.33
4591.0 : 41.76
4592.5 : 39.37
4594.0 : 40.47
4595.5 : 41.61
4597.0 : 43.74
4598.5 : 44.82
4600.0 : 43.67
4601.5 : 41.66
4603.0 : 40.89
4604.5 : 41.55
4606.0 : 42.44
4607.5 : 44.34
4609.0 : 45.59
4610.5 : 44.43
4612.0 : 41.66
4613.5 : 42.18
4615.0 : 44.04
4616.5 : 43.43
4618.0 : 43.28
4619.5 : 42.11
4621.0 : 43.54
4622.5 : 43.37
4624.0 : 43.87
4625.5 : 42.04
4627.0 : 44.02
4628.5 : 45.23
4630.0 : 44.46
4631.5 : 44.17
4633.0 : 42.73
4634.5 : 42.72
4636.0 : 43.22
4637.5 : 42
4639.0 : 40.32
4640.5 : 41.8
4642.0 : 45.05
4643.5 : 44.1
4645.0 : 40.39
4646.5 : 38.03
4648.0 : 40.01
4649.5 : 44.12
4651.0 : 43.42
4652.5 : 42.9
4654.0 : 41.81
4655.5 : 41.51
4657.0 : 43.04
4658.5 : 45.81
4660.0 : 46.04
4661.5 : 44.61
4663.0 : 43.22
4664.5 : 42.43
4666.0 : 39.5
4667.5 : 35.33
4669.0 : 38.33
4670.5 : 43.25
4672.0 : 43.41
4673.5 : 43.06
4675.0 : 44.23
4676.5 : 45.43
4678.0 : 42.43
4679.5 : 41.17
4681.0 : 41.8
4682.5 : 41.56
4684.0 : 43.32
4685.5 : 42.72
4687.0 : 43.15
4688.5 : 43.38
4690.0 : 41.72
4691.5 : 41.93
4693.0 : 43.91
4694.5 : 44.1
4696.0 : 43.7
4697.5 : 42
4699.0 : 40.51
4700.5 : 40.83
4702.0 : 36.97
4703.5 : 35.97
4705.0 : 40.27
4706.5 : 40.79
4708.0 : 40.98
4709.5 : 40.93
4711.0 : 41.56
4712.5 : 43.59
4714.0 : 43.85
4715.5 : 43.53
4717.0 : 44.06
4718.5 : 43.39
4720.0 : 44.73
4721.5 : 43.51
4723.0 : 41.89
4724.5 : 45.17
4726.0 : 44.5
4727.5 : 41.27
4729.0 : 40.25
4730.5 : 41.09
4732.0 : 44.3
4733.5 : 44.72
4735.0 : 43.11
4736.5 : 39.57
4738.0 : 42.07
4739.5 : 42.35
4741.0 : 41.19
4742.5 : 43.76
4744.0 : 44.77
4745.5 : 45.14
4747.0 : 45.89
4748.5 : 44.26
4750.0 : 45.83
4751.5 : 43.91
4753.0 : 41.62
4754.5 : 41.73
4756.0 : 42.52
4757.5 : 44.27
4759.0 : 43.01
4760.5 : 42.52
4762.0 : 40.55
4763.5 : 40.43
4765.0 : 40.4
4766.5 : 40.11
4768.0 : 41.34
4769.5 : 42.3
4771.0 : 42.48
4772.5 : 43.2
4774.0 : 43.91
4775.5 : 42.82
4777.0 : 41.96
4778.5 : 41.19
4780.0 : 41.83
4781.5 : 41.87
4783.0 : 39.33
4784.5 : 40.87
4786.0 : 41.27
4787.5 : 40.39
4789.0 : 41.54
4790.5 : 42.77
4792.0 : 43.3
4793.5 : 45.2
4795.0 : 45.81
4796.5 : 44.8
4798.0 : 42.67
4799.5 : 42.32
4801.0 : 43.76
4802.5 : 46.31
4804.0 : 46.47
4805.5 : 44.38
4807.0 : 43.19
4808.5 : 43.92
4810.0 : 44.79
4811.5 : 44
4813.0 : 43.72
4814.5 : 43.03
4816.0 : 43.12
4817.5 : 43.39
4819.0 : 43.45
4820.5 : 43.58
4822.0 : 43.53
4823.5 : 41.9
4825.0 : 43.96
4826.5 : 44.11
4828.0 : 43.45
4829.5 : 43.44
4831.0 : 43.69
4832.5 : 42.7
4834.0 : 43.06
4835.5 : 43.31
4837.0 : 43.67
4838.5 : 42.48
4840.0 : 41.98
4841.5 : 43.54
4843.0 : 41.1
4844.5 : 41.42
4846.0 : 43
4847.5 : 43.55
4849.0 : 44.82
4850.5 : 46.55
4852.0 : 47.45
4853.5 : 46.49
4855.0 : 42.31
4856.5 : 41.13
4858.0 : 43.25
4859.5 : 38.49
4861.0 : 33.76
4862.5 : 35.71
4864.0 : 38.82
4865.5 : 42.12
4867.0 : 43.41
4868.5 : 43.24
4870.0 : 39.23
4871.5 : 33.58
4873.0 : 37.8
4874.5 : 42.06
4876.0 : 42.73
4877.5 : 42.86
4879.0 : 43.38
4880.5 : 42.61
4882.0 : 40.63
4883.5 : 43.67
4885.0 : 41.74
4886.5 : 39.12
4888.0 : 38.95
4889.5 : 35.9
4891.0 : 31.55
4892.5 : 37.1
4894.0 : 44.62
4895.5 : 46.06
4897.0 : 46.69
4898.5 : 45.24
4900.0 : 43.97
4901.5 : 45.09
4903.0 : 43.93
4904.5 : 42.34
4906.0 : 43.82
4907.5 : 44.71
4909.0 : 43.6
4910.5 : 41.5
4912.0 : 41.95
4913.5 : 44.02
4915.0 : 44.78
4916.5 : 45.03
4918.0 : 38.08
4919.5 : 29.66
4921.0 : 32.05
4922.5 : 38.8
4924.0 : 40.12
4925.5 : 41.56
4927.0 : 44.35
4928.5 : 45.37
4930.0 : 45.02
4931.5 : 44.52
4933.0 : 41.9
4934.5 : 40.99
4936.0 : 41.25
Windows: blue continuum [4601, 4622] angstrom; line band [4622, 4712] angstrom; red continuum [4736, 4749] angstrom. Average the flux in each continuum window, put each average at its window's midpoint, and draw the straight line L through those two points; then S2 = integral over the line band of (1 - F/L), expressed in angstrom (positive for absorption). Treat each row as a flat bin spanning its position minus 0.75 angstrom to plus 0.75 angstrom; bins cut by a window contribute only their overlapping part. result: 1.8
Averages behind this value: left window 43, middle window 42.2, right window 43.3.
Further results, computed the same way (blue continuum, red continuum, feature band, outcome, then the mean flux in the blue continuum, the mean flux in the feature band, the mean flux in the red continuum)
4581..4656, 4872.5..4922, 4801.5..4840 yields -1.8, 42.6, 43.7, 41.4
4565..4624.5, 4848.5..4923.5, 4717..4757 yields -1.2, 42.6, 43.2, 41.3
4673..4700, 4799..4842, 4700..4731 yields 0.8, 42.8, 41.9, 43.6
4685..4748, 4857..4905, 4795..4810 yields -1.0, 42.5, 44.3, 40.9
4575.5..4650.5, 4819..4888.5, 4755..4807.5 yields -0.5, 42.5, 42.6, 42.1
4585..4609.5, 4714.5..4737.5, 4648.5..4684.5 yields 0.1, 42.4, 42.5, 43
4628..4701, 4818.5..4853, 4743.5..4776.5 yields 0.2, 42.5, 42.8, 43.5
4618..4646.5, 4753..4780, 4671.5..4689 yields -0.1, 42.9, 43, 42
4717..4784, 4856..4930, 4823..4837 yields -0.5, 42.6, 43.3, 41.1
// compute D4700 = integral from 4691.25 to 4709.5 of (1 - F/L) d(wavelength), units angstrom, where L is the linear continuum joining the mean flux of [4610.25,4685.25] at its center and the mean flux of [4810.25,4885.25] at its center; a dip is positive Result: 0.7 angstrom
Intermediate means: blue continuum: 42.7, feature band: 41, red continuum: 42.3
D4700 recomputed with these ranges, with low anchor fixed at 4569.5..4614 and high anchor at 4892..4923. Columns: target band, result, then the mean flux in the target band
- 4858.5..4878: 1.20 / 39.5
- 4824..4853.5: -1.02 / 43.6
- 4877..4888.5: 0.13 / 41.7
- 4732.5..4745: -0.17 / 42.8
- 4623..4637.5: -0.44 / 43.5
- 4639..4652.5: 0.05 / 42.1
